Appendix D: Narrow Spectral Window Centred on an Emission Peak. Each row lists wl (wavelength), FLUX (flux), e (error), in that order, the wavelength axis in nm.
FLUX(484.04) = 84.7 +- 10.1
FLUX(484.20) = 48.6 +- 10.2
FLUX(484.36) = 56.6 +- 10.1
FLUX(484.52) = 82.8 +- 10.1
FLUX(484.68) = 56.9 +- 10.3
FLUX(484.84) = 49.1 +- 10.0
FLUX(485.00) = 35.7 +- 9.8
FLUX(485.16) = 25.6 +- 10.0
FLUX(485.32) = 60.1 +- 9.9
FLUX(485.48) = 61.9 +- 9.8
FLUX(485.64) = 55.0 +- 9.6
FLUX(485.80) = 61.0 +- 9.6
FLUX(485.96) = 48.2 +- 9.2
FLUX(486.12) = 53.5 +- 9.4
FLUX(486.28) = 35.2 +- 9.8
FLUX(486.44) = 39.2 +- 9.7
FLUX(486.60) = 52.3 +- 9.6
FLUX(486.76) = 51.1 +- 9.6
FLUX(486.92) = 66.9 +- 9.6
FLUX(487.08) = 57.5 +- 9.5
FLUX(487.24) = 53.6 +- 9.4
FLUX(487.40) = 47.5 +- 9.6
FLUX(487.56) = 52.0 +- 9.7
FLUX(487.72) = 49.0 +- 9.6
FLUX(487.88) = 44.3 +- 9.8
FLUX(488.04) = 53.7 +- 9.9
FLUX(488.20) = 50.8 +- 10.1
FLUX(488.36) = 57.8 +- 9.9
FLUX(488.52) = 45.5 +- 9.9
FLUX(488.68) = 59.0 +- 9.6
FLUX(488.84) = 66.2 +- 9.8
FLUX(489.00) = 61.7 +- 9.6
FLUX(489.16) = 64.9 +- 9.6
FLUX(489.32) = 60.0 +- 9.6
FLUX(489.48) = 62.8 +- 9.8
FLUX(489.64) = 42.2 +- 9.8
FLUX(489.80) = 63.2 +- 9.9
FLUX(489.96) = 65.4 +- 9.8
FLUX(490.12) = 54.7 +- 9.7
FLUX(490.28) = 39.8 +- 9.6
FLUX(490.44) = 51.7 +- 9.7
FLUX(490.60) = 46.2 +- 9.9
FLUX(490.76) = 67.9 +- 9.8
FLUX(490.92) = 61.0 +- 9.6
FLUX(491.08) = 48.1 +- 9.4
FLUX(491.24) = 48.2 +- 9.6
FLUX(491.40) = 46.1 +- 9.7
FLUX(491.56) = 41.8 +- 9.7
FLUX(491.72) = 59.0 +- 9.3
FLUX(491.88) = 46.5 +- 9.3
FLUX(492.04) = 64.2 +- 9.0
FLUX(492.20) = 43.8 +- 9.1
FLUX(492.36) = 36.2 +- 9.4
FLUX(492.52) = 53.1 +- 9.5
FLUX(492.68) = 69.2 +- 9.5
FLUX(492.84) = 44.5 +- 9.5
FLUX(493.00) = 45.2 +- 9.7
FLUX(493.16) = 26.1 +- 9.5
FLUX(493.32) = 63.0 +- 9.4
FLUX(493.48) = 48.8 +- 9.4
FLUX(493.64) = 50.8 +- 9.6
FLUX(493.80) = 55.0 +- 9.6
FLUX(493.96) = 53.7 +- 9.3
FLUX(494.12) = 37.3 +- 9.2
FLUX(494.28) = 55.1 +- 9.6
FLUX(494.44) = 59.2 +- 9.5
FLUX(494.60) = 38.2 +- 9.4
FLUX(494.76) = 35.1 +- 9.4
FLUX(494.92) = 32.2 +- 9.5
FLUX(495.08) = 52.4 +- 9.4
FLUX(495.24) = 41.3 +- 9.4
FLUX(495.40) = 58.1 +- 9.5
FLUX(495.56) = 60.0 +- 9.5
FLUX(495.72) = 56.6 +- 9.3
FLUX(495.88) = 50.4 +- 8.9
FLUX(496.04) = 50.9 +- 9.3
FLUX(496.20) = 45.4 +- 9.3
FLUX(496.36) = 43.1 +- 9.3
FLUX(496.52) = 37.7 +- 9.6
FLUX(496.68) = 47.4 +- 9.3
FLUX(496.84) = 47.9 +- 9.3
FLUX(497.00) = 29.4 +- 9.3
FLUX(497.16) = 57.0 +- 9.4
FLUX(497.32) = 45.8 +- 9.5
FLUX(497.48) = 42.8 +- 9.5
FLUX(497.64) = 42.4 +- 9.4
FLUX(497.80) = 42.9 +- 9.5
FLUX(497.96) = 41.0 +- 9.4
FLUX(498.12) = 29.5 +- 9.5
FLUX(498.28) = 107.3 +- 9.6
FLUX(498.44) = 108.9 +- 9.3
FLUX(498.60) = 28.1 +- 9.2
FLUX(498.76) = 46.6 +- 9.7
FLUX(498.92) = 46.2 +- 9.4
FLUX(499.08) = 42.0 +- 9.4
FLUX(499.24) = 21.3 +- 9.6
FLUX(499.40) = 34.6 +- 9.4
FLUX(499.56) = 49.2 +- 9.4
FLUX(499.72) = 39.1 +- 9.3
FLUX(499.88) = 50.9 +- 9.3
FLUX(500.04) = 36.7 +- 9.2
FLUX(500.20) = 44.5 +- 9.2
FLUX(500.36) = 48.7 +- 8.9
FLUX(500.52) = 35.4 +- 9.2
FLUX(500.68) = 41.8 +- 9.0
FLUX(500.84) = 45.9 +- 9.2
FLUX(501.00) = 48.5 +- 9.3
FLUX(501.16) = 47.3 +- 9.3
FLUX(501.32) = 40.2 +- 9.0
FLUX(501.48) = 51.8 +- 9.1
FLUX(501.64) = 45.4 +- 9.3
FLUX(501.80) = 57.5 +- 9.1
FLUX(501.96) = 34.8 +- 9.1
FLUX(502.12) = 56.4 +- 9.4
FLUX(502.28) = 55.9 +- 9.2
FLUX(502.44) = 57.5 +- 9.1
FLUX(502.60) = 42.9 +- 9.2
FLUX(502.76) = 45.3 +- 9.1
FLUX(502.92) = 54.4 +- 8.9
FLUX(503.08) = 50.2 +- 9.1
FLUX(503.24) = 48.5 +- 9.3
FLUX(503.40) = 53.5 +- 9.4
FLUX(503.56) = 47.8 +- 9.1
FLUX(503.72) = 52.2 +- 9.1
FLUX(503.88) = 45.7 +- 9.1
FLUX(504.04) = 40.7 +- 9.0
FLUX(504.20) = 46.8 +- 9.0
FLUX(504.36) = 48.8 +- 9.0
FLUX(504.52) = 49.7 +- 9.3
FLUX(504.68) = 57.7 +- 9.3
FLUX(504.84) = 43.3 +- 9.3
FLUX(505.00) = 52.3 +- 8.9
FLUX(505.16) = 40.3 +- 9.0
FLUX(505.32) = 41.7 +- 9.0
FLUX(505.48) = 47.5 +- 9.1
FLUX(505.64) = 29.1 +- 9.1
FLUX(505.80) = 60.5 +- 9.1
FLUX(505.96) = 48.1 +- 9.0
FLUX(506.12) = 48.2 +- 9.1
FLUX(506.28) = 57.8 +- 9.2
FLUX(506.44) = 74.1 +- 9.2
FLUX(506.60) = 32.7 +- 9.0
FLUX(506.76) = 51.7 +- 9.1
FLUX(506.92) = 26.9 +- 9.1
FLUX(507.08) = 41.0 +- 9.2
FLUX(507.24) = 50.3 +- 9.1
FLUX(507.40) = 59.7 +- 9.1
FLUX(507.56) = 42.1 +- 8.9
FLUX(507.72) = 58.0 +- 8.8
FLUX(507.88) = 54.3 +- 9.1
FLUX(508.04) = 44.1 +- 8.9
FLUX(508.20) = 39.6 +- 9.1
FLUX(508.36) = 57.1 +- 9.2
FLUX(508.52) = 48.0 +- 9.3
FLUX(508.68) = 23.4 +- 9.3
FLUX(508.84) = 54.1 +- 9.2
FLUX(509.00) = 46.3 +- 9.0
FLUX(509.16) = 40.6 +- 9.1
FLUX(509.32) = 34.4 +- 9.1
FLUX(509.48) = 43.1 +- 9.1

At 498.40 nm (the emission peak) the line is H-gamma 4340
